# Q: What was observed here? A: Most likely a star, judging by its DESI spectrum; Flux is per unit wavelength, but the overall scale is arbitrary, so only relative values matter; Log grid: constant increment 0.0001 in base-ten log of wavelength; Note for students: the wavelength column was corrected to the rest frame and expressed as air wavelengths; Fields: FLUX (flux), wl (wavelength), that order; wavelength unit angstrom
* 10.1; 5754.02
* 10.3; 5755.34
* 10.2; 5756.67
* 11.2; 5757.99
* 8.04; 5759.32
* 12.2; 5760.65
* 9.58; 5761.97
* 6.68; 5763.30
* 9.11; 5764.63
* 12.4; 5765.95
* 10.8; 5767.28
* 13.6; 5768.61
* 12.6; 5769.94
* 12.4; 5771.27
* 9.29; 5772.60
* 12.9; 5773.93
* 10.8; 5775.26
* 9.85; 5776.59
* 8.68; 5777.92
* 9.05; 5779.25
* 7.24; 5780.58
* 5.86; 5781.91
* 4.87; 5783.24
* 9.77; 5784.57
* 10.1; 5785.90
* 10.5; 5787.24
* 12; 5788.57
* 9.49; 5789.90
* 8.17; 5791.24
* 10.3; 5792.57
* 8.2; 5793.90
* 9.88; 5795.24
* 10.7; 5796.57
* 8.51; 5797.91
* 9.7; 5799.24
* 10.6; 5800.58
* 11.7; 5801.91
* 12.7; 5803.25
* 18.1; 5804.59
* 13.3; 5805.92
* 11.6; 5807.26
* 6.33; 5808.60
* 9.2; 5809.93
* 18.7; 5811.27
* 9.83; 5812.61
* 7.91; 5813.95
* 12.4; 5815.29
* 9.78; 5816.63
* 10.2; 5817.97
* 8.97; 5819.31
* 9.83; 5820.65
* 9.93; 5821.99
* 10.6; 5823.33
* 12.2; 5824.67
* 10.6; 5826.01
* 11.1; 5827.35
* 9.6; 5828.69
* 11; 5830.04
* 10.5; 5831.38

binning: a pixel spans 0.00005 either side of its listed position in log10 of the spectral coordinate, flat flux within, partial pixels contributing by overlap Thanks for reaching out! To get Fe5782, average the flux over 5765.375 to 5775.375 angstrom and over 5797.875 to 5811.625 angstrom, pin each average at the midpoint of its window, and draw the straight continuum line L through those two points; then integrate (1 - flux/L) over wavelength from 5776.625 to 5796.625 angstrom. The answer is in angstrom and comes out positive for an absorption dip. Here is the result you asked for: 4.9 angstrom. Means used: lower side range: 11.9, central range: 8.97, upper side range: 11.9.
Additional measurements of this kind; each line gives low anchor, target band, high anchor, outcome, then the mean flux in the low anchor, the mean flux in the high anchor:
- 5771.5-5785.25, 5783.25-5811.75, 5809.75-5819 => -1.7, 8.95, 11.2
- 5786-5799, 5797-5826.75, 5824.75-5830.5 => -2.2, 9.76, 10.7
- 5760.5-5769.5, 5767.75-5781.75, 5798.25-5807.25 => 0.7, 10.6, 12.5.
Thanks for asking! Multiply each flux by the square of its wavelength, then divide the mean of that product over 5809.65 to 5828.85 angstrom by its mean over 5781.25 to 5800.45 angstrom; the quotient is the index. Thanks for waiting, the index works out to 1.2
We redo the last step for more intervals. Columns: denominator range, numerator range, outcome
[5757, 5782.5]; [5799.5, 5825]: 1.12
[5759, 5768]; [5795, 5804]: 1.09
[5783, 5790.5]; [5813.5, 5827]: 1.07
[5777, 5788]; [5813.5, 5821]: 1.20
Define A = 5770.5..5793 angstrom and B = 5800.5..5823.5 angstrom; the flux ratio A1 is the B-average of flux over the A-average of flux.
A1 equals 1.18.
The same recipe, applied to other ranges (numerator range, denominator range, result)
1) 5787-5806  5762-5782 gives 1.07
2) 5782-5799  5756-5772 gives 0.86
